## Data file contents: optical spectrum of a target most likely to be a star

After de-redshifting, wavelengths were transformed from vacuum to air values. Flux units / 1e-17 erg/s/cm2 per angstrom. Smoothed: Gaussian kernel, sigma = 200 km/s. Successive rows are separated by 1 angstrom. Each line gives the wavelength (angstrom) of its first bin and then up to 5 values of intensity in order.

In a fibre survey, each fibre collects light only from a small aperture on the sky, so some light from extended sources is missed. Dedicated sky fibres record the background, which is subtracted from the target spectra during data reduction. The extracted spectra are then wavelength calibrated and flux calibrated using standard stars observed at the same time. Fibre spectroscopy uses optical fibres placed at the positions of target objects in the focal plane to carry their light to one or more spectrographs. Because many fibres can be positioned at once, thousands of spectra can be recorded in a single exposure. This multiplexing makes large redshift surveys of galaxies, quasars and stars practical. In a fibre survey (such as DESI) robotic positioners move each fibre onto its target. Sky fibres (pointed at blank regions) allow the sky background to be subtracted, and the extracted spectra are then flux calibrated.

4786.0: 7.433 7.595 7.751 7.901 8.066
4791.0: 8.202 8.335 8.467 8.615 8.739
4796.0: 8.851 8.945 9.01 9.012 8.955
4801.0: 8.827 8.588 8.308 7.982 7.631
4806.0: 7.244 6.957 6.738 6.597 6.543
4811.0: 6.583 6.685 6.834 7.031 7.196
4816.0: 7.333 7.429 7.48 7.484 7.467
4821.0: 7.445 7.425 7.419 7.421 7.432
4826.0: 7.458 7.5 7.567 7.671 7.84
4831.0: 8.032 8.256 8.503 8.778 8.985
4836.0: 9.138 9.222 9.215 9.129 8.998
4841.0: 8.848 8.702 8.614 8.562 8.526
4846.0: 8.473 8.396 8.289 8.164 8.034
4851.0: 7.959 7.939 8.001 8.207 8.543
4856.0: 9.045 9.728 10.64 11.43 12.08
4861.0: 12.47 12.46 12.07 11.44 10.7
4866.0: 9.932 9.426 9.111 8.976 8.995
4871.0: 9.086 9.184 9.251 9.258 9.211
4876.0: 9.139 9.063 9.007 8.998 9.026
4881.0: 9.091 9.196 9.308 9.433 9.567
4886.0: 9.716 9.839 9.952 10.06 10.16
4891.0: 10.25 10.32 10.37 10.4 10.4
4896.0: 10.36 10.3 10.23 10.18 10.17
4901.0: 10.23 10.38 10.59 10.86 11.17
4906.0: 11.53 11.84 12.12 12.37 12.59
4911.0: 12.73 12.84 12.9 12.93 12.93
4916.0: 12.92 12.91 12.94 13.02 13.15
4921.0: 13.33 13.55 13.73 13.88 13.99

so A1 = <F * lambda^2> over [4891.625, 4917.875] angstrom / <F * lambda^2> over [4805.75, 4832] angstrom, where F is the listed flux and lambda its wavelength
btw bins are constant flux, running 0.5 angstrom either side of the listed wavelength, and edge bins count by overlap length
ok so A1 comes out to 1.6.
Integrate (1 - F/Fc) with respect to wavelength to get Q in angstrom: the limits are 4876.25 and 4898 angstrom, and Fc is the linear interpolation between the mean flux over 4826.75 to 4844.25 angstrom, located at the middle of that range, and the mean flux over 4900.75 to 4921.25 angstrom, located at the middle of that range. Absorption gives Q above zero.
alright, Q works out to 2.6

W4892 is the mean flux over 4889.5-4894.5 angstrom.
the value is 10.3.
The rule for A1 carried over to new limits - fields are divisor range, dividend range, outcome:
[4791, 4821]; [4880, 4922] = 1.49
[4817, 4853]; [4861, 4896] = 1.22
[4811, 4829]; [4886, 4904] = 1.44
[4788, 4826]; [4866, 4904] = 1.29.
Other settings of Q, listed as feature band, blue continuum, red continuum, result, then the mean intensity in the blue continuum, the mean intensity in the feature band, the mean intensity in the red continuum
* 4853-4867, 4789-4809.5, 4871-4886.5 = -2.41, 8.2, 10.5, 9.23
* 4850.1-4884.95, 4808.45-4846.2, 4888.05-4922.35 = 0.46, 7.88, 9.61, 11.5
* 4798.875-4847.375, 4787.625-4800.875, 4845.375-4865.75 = 6.27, 8.54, 7.92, 9.7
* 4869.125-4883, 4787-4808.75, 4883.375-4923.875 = 1.90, 8.21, 9.12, 11.4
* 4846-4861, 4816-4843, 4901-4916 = 0.27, 8.1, 9.13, 12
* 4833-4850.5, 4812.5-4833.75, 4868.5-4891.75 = -1.21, 7.55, 8.7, 9.39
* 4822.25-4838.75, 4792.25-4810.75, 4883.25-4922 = 1.58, 8.09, 8.16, 11.3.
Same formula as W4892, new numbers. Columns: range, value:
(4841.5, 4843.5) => 8.66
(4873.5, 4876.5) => 9.2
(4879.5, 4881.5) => 9.06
